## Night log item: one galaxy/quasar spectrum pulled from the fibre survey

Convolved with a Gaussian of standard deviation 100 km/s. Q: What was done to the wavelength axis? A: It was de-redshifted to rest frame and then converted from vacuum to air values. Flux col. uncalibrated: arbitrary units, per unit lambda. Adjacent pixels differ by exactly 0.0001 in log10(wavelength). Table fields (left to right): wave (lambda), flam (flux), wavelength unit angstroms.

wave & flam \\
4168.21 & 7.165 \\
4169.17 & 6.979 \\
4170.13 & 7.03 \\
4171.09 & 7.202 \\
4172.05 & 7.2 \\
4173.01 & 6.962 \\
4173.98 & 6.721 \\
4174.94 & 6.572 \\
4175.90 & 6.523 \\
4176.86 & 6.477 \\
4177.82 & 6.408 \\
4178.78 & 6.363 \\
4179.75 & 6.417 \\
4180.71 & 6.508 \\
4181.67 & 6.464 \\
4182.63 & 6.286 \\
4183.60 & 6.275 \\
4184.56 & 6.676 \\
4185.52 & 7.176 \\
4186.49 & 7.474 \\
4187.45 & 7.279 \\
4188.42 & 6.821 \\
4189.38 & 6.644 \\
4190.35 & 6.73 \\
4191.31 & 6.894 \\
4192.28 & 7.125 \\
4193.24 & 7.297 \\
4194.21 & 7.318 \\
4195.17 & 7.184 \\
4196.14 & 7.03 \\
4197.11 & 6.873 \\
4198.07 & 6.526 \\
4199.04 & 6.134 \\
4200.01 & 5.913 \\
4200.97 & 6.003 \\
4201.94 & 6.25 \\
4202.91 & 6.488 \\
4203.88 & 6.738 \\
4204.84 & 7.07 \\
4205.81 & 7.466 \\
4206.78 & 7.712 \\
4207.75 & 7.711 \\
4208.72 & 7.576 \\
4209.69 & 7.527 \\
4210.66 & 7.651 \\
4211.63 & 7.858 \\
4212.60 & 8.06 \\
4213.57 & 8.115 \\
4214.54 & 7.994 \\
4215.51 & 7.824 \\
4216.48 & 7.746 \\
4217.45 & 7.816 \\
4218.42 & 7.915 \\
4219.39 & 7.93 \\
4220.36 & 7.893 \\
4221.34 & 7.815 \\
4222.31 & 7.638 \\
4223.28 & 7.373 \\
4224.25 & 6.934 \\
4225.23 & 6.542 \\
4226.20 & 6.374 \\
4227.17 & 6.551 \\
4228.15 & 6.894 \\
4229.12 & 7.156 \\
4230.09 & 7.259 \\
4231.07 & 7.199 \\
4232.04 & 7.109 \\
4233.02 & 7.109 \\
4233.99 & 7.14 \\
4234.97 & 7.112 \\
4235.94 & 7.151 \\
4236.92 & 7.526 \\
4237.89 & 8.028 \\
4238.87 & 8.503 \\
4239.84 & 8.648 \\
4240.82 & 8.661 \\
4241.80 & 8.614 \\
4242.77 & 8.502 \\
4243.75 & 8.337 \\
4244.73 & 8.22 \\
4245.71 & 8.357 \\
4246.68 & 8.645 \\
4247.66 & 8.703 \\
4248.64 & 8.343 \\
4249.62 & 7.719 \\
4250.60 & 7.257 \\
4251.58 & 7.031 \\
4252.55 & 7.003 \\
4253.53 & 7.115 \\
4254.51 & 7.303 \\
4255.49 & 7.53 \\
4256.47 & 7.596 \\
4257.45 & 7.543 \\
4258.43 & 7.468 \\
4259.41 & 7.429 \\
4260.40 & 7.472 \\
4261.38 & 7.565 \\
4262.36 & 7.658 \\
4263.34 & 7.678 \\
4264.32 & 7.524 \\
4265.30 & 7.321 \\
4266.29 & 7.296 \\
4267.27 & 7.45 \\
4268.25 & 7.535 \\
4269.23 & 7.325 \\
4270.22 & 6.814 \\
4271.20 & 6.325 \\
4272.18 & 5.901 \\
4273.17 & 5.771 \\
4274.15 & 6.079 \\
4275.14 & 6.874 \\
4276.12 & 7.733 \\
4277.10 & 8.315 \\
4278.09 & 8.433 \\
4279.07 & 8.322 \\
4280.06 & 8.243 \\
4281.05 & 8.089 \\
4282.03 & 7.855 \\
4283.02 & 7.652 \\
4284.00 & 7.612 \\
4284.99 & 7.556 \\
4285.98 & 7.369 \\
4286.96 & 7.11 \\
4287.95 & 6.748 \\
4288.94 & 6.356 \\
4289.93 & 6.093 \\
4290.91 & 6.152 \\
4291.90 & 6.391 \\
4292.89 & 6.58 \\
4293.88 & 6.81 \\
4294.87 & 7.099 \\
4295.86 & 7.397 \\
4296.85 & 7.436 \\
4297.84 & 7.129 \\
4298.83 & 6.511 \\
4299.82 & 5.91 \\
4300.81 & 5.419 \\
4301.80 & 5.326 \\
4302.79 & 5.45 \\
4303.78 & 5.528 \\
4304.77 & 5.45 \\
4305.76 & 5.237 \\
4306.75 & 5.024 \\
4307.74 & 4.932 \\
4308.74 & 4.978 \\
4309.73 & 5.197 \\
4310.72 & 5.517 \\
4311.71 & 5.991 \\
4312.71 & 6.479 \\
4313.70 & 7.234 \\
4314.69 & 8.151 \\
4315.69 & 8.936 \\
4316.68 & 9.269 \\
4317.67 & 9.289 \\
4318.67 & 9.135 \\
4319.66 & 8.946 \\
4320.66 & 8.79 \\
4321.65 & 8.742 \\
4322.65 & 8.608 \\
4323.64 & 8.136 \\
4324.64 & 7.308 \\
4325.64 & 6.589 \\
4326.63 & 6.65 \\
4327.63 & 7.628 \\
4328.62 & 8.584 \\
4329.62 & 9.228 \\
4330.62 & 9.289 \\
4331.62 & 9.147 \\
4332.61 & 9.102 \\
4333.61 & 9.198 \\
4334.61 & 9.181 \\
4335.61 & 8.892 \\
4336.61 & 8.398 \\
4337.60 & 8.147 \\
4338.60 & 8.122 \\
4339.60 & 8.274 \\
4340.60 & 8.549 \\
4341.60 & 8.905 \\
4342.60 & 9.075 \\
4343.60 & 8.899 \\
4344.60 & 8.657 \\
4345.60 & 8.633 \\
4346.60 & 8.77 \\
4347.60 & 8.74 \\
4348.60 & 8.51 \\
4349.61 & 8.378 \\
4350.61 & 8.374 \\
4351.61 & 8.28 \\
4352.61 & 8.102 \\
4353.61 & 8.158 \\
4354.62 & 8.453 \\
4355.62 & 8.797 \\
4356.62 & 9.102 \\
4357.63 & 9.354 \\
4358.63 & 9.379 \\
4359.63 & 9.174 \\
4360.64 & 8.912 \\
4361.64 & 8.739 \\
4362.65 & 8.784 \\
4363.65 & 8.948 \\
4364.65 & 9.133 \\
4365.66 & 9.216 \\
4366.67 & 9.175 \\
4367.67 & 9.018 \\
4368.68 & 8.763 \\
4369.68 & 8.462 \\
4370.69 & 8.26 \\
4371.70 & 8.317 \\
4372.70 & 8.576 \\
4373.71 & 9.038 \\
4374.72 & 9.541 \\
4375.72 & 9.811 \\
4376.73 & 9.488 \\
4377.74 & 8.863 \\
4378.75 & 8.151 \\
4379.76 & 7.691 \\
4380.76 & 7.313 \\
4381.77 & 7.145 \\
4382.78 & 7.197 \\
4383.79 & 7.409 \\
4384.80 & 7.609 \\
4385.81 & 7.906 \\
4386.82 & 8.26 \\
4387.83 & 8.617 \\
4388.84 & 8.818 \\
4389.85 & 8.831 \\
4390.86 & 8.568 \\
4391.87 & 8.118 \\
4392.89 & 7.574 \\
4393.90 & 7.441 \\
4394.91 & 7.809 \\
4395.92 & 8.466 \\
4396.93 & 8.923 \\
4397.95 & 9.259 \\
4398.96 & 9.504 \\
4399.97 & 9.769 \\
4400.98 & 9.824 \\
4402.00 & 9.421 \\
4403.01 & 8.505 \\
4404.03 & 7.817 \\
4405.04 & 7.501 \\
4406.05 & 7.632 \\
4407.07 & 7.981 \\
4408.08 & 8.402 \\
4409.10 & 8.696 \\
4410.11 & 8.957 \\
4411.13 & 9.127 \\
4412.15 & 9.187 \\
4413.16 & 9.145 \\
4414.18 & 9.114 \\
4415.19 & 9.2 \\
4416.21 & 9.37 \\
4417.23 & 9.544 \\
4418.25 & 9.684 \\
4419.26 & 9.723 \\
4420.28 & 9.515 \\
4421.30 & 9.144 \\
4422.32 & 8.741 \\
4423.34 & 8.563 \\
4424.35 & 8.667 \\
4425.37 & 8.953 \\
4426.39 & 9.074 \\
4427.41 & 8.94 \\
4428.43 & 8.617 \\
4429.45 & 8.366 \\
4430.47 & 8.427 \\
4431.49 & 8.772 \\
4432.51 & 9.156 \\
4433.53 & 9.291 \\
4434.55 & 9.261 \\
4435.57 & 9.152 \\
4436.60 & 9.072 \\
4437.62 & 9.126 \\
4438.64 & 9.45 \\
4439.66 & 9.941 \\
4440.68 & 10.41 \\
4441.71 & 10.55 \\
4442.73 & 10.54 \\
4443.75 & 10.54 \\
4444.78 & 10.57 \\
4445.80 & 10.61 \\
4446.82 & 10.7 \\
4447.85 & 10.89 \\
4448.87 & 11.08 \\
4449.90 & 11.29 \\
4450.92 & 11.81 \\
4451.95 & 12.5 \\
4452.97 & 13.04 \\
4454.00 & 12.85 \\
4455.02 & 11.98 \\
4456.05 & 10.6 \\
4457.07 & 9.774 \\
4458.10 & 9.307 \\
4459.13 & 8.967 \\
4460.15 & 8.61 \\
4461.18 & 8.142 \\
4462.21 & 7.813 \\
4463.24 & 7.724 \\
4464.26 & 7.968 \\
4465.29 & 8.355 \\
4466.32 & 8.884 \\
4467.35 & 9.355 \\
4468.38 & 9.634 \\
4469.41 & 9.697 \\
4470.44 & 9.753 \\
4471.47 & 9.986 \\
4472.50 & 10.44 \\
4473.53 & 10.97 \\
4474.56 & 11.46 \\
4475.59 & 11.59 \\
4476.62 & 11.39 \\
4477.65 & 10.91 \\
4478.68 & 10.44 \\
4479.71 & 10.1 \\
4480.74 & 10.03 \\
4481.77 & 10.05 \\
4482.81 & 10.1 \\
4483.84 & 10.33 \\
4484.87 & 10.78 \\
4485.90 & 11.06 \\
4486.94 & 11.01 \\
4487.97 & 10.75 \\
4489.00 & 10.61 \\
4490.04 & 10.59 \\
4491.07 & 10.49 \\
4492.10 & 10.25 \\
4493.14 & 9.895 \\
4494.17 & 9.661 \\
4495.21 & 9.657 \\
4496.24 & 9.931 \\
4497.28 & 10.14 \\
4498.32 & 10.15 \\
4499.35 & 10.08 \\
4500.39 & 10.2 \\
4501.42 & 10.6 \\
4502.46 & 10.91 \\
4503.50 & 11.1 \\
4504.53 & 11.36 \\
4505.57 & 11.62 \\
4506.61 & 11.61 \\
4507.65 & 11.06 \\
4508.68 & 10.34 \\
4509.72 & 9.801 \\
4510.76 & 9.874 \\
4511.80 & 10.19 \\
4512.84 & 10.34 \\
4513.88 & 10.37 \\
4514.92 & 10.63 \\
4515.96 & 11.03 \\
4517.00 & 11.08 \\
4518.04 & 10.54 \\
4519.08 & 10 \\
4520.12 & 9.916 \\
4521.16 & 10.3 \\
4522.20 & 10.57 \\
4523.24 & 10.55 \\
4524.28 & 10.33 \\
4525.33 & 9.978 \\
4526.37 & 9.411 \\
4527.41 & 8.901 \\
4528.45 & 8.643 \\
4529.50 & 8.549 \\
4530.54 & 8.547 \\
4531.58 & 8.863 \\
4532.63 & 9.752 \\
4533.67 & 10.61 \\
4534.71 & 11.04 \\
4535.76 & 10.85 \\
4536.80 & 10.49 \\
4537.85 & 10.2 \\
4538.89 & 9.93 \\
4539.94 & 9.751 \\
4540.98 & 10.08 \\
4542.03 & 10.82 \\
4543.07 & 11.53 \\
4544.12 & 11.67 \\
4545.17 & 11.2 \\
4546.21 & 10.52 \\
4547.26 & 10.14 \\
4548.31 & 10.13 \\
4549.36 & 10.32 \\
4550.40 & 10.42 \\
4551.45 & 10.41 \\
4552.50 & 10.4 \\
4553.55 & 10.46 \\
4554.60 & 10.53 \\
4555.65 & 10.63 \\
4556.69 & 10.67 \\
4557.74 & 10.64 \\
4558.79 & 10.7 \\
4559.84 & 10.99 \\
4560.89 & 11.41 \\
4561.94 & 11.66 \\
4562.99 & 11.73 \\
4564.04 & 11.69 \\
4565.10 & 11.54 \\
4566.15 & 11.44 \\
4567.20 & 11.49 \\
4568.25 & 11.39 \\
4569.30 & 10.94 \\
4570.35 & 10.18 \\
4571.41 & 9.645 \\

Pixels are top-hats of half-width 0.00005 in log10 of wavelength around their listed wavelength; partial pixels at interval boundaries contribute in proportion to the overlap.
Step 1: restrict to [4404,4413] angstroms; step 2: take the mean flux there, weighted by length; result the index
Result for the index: 8.43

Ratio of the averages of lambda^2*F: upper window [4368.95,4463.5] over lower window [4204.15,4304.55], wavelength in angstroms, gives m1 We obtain 1.3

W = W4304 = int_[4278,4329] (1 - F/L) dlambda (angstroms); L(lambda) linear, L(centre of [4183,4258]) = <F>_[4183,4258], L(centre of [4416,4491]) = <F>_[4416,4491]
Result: 7.7 angstroms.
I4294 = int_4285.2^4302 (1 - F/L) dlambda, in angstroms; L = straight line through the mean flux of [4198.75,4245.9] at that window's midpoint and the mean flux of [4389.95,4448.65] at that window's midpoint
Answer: 3.0 angstroms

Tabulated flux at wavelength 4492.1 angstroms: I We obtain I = 10.25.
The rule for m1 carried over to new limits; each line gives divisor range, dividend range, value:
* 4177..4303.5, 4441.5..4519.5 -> 1.61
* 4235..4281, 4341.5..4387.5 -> 1.18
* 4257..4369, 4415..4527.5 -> 1.40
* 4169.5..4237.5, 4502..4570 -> 1.73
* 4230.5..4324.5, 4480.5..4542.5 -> 1.57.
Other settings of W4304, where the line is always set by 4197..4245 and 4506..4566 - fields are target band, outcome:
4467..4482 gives -0.8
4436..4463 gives -2.1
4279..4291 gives 1.1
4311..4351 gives 0.3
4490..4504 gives -0.3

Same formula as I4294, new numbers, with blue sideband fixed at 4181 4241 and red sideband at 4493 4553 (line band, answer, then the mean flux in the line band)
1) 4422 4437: 0.81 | 8.87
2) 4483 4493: -0.66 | 10.6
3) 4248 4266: 0.45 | 7.48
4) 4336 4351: -0.07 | 8.57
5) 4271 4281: 0.76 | 7.26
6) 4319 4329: 0.39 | 8.01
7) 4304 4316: 3.17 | 6.04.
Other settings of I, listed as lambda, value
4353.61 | 8.158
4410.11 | 8.957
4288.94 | 6.356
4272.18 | 5.901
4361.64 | 8.739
